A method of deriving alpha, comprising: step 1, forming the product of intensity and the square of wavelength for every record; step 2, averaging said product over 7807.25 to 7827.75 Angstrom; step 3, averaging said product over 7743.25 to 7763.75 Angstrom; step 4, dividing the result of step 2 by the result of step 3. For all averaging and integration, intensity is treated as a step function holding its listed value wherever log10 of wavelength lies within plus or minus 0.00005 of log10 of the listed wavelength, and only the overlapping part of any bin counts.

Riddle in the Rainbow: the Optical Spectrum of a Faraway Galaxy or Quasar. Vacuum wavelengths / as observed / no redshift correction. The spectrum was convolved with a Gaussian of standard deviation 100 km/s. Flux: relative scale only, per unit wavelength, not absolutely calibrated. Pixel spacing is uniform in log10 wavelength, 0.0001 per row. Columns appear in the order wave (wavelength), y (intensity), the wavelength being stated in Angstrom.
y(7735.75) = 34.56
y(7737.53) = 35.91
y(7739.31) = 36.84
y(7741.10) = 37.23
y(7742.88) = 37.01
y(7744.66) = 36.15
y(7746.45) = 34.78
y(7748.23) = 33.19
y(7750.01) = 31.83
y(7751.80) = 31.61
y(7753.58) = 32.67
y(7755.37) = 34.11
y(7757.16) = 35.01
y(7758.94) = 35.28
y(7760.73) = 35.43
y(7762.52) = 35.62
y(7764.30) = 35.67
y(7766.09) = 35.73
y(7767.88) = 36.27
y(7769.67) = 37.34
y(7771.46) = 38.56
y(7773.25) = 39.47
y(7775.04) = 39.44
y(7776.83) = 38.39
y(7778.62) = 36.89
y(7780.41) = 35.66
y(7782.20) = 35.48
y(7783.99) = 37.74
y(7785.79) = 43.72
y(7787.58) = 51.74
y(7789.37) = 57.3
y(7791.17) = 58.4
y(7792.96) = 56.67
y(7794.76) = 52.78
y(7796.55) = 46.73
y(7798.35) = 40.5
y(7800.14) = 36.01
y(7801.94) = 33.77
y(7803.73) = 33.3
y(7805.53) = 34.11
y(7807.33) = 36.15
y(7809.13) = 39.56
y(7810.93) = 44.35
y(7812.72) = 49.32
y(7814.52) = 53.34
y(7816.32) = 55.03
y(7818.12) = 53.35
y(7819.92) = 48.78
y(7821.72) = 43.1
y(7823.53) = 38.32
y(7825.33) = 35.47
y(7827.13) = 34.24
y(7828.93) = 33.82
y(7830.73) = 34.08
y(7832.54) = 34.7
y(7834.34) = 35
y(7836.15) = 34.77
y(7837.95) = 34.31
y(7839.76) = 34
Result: 1.33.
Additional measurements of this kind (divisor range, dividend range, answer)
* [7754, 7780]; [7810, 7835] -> 1.18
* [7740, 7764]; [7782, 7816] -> 1.30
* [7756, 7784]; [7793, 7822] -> 1.22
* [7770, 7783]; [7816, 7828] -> 1.17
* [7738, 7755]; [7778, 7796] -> 1.37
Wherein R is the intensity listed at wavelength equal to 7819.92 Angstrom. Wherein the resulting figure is 48.78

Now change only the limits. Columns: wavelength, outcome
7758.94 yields 35.28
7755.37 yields 34.11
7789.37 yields 57.3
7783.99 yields 37.74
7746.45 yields 34.78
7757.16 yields 35.01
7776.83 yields 38.39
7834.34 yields 35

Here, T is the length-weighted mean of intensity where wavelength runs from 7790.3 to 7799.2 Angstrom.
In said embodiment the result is 51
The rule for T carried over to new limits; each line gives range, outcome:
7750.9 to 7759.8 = 33.7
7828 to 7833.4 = 34.2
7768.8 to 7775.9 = 38.7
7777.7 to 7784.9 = 36.4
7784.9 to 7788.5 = 47.9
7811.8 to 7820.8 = 52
